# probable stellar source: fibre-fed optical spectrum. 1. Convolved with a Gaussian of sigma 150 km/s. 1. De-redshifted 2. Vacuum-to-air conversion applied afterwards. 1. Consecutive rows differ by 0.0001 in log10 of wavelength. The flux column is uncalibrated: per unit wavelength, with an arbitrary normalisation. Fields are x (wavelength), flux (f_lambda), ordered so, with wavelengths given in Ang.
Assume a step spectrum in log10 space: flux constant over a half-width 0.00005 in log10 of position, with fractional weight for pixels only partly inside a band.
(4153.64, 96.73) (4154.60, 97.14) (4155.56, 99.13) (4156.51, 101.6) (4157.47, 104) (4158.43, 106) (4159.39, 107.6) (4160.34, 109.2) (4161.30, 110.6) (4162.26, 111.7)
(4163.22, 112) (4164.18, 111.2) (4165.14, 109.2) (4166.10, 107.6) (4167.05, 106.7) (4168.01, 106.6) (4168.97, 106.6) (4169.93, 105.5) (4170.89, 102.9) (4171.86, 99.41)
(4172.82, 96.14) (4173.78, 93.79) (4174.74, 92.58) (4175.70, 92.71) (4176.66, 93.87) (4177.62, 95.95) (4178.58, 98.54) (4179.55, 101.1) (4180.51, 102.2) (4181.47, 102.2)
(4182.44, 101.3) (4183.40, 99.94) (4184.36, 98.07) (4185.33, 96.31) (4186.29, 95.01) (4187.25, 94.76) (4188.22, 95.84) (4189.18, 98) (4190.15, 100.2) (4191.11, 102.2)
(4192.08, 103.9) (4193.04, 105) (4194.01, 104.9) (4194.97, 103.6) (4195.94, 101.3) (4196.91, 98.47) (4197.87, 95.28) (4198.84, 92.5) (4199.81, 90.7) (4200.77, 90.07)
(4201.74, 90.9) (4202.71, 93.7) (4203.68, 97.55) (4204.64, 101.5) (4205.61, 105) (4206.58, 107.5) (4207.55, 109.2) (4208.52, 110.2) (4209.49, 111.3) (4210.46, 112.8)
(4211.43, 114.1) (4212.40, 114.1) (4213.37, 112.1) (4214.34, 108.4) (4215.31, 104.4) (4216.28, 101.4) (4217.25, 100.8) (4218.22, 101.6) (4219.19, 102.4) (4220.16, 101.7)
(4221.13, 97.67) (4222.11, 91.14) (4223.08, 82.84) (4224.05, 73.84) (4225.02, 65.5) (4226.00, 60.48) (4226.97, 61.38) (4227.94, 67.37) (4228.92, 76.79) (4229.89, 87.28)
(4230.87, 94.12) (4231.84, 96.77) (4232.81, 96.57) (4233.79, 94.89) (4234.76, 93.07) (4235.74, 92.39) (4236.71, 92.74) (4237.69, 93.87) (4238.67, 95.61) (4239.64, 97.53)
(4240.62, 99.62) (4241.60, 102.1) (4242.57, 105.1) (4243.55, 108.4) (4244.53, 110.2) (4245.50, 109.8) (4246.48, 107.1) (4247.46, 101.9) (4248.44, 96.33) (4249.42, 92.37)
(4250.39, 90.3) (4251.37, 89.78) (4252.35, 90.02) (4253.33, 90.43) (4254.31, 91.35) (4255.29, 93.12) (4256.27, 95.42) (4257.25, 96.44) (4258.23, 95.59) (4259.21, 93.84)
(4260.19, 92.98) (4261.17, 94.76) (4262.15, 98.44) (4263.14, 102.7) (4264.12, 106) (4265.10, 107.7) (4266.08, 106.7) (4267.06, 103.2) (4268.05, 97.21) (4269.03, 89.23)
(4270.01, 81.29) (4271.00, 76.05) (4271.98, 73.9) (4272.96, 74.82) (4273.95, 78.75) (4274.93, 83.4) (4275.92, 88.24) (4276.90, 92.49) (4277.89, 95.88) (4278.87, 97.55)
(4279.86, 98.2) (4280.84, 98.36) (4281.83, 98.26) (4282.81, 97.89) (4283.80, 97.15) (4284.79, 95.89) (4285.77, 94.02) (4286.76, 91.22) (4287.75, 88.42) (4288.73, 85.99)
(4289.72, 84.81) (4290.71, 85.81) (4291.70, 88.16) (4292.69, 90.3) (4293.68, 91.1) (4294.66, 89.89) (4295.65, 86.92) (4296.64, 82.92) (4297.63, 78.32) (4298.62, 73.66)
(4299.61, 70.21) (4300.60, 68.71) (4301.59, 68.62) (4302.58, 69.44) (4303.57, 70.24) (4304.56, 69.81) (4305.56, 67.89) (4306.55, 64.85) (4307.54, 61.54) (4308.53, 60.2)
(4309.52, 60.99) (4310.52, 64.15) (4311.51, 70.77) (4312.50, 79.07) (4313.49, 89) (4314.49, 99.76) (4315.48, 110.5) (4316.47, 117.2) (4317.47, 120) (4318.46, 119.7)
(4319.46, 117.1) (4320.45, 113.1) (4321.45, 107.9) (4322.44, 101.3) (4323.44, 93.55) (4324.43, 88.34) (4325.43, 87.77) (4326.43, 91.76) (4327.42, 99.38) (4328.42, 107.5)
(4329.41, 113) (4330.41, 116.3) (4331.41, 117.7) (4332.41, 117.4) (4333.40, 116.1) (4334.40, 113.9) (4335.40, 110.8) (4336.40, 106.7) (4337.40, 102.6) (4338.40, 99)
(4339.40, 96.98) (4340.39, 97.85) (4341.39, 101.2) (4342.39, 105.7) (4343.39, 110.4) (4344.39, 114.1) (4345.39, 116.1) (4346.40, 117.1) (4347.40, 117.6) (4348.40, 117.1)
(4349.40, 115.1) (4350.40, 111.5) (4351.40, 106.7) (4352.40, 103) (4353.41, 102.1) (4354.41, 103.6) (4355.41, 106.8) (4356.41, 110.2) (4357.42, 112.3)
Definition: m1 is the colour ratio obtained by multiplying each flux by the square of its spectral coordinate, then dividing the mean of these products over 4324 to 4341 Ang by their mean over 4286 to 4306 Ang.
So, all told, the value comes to 1.33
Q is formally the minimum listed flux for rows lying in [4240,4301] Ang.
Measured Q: 68.71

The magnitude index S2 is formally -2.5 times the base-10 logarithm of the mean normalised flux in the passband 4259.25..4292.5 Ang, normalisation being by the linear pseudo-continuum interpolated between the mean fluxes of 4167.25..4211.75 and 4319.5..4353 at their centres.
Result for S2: 0.133 mag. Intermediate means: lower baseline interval 100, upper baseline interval 107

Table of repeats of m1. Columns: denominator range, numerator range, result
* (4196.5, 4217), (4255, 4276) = 0.92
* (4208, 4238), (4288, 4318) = 0.89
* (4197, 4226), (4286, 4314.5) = 0.82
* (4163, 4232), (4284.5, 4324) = 0.92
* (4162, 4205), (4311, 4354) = 1.14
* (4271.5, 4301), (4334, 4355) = 1.27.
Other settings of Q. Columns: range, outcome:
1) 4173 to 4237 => 60.48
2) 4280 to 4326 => 60.2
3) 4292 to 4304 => 68.62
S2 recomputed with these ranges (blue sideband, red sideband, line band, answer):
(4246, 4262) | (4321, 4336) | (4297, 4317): 0.33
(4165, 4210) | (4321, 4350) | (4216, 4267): 0.09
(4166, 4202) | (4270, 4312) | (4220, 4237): 0.09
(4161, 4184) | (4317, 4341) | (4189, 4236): 0.08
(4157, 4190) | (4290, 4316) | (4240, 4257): -0.12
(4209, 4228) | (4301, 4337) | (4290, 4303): 0.17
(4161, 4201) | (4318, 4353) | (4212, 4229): 0.14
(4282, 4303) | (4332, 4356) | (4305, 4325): 0.06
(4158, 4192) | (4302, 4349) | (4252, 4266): 0.03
